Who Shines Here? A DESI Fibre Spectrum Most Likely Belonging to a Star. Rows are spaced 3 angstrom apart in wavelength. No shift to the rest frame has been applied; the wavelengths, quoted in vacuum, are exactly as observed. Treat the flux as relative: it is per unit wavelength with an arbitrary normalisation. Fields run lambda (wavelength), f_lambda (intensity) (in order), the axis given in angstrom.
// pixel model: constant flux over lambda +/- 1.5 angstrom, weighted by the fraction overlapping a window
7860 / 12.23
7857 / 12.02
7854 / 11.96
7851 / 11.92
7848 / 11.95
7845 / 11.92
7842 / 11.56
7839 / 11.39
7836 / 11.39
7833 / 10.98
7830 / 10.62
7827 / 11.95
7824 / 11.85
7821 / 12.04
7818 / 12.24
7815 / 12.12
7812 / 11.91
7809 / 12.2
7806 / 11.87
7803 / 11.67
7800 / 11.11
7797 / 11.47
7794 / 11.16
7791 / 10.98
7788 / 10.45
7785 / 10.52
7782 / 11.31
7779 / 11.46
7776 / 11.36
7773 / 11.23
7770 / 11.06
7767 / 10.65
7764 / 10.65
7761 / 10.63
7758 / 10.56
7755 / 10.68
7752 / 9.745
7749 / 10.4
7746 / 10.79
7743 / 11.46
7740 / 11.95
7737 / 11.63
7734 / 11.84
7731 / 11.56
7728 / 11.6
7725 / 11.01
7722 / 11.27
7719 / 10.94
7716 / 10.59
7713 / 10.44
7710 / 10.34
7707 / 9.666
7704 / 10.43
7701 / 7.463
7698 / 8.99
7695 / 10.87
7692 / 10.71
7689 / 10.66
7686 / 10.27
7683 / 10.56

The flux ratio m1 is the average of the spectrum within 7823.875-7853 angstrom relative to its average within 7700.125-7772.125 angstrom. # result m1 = 1.07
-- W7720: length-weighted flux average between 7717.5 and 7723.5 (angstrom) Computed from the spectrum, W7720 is 11.1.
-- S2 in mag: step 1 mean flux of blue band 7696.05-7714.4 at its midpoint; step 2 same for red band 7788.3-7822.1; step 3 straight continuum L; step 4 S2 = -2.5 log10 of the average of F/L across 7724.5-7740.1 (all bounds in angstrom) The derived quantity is -0.15 mag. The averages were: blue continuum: 9.58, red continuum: 11.7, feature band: 11.6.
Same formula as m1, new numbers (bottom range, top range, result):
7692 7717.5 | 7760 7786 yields 1.11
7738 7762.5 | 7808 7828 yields 1.12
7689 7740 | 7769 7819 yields 1.07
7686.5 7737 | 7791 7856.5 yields 1.11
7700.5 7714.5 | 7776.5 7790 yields 1.12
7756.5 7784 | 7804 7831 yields 1.08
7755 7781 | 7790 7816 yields 1.06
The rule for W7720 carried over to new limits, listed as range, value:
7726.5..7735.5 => 11.7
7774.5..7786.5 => 11.2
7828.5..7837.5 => 11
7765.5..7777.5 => 11.1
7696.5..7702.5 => 8.23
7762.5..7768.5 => 10.7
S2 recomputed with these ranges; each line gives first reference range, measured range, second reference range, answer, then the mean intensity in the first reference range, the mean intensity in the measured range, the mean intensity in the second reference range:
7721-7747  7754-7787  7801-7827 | 0.08 mag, 11.5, 10.9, 12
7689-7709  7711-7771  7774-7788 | -0.05 mag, 9.78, 11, 11.1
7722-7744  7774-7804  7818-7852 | 0.04 mag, 11.6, 11.1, 11.6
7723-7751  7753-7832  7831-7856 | 0.02 mag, 11.3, 11.3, 11.6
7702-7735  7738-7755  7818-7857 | 0.01 mag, 10.8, 10.9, 11.7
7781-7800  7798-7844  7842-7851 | -0.02 mag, 11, 11.7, 11.9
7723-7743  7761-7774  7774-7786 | 0.04 mag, 11.6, 10.9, 11.2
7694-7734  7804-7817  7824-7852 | -0.07 mag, 10.4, 12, 11.5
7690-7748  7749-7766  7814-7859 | 0.06 mag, 10.7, 10.5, 11.7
